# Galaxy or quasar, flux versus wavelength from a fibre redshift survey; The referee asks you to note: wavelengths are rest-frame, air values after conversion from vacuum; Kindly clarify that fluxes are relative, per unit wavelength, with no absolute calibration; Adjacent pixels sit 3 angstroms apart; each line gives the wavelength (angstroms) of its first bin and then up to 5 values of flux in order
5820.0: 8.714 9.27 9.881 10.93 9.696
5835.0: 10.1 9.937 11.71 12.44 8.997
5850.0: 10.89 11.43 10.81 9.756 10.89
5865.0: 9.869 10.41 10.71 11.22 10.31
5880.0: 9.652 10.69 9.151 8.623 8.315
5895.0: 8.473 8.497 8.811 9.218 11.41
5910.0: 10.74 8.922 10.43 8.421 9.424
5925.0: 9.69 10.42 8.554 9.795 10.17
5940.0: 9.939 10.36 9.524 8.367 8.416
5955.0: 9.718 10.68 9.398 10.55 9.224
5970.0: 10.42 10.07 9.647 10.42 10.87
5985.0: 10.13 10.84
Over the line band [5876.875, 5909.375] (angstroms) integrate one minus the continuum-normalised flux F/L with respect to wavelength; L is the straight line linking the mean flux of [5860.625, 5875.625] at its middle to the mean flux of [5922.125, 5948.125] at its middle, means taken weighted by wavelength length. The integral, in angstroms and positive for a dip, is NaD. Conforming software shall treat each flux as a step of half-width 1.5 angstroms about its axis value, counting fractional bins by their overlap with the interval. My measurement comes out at 2.9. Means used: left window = 10.6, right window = 9.75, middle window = 9.37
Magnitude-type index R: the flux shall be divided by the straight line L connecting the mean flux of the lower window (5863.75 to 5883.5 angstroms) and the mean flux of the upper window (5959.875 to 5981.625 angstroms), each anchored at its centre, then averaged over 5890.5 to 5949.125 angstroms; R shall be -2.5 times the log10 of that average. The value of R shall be 0.08 mag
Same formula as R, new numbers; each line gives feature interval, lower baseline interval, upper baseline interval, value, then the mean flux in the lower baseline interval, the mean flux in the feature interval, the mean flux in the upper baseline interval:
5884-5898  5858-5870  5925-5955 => 0.152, 10.3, 8.7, 9.52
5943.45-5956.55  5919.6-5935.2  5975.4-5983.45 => 0.087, 9.51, 9.12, 10.4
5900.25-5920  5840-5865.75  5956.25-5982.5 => 0.072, 10.8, 9.77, 10.1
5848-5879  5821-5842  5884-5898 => -0.133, 10.1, 10.6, 8.7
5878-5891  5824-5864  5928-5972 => 0.078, 10.5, 9.51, 9.68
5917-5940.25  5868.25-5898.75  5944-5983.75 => 0.020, 9.63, 9.55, 9.8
